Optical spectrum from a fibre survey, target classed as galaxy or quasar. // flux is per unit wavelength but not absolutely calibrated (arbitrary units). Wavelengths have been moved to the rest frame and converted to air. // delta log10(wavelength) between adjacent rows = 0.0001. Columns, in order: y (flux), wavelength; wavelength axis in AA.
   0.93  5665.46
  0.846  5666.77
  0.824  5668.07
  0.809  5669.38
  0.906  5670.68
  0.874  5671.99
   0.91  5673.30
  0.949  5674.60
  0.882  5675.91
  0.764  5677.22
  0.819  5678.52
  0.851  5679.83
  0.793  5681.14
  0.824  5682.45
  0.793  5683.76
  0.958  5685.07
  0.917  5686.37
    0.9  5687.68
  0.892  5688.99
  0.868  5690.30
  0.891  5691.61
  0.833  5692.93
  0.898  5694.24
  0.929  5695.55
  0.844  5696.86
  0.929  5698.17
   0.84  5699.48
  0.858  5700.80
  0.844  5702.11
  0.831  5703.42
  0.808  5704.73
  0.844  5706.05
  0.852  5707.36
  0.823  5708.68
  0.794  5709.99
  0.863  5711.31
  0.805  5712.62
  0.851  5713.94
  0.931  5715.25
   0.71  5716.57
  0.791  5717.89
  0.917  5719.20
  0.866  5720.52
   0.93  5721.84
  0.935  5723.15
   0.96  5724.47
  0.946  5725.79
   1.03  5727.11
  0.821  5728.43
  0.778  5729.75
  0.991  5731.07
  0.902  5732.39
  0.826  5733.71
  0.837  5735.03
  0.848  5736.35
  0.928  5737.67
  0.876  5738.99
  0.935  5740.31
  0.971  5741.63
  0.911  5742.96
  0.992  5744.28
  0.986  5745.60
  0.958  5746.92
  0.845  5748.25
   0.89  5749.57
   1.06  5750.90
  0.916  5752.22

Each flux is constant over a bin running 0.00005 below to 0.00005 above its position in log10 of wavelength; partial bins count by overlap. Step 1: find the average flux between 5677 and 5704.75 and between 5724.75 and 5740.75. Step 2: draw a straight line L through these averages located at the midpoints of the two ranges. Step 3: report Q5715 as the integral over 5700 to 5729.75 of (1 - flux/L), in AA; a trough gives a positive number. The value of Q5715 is 0.6 AA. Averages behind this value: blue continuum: 0.861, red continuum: 0.894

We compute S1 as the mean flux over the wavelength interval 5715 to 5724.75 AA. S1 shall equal 0.875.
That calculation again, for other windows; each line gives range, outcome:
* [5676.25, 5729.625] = 0.863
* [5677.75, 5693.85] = 0.861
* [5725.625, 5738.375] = 0.888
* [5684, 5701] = 0.887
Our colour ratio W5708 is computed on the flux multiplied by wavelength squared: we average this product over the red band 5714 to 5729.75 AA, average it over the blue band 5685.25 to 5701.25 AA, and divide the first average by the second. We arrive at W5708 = 1.01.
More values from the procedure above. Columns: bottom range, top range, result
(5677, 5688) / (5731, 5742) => 1.08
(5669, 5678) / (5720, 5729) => 1.08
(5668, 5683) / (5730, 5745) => 1.09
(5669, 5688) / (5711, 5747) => 1.06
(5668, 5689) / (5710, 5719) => 0.97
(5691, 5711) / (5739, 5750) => 1.11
